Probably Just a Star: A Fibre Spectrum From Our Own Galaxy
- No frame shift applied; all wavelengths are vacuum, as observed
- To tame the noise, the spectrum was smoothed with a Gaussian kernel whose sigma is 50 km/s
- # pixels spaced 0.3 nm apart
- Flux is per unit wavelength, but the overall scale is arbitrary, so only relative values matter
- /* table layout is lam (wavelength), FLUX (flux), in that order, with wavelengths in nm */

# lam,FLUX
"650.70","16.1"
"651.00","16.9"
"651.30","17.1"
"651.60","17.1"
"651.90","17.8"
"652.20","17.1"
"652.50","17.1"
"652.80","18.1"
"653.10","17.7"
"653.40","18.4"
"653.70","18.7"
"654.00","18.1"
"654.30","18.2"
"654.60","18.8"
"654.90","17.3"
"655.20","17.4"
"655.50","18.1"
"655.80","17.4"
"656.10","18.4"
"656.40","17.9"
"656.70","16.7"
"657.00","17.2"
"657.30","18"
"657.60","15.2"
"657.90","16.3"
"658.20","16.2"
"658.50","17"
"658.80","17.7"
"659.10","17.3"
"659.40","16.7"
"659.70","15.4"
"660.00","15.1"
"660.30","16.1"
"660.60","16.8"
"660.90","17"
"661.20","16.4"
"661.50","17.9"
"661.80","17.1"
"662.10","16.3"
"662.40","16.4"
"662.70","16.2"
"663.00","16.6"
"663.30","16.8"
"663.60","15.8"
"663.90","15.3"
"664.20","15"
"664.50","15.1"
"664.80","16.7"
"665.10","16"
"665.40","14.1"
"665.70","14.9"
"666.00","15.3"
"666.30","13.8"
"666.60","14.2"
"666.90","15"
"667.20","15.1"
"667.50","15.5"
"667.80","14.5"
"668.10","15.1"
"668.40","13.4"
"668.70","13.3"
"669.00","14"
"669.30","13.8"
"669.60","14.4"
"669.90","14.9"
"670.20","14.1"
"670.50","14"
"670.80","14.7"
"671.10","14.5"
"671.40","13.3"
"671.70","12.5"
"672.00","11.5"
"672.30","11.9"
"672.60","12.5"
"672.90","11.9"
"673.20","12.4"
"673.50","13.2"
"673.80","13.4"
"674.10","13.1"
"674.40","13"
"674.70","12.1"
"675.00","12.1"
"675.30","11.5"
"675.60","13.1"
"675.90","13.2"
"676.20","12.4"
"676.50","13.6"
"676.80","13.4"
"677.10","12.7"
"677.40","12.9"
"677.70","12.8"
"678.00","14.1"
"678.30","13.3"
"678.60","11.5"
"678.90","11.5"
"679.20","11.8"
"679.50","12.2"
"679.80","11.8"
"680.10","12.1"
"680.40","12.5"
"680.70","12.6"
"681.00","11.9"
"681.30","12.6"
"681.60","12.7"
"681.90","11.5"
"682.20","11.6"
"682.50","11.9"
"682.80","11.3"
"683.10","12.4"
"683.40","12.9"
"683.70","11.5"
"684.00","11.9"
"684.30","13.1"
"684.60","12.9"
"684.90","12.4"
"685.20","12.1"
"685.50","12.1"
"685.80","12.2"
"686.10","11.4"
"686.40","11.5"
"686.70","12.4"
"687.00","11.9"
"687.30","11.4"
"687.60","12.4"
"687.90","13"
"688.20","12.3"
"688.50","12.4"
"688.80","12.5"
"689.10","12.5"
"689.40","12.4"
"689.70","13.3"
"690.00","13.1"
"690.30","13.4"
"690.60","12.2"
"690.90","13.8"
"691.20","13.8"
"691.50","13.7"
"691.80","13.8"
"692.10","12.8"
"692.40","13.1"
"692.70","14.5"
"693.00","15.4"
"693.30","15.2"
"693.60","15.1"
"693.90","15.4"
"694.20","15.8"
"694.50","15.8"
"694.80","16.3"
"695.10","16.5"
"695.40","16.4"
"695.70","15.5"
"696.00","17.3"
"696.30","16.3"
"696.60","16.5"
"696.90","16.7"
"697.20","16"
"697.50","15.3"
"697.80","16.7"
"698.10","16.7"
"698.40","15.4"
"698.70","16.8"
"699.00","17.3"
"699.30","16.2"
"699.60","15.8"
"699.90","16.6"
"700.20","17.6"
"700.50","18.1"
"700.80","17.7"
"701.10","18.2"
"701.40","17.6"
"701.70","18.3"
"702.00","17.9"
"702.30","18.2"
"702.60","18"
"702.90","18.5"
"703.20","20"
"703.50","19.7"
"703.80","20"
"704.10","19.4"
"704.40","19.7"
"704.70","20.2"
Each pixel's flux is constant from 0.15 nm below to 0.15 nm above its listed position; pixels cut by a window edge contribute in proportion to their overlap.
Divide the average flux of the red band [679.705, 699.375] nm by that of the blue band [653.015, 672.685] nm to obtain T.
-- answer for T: 0.87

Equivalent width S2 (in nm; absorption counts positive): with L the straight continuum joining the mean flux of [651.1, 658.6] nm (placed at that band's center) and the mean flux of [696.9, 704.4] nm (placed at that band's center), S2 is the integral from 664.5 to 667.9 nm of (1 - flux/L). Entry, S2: 0.485 nm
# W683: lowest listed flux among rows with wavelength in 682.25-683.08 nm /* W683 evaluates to 11.3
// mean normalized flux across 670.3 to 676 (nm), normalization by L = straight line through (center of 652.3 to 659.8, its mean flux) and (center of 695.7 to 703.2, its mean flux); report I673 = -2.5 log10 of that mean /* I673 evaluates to 0.32 mag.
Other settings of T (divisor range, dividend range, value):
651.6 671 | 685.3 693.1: 0.79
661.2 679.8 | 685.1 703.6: 1.08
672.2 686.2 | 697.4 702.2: 1.37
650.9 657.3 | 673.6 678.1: 0.73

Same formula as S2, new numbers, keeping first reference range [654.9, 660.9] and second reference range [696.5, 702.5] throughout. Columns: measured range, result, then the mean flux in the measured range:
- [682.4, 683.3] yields 0.27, 11.9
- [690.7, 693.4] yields 0.48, 14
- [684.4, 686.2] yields 0.50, 12.2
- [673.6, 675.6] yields 0.51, 12.6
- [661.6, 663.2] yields 0.03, 16.6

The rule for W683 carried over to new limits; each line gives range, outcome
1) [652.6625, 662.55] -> 15.1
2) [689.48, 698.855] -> 12.2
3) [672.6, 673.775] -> 11.9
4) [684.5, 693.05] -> 11.4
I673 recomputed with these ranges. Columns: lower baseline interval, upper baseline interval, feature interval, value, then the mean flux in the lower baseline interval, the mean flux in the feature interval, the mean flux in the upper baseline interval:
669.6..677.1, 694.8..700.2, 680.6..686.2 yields 0.19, 13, 12.2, 16.4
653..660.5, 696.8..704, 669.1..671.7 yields 0.22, 17.2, 14.1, 17.5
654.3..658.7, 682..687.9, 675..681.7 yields 0.06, 17.3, 12.5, 12.1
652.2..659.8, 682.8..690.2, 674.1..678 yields 0.10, 17.4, 12.8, 12.3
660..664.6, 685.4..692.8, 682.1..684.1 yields 0.13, 16.3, 11.9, 12.7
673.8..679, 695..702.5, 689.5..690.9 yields 0.17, 12.8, 13.1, 16.9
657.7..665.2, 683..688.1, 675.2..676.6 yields 0.09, 16.4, 12.8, 12.2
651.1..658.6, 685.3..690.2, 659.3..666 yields 0.01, 17.5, 16.1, 12.3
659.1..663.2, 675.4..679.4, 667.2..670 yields 0.03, 16.5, 14.4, 12.8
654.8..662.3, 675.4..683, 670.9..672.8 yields 0.11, 16.9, 12.7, 12.4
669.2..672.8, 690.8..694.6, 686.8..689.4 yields 0.16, 13.5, 12.3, 14.5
